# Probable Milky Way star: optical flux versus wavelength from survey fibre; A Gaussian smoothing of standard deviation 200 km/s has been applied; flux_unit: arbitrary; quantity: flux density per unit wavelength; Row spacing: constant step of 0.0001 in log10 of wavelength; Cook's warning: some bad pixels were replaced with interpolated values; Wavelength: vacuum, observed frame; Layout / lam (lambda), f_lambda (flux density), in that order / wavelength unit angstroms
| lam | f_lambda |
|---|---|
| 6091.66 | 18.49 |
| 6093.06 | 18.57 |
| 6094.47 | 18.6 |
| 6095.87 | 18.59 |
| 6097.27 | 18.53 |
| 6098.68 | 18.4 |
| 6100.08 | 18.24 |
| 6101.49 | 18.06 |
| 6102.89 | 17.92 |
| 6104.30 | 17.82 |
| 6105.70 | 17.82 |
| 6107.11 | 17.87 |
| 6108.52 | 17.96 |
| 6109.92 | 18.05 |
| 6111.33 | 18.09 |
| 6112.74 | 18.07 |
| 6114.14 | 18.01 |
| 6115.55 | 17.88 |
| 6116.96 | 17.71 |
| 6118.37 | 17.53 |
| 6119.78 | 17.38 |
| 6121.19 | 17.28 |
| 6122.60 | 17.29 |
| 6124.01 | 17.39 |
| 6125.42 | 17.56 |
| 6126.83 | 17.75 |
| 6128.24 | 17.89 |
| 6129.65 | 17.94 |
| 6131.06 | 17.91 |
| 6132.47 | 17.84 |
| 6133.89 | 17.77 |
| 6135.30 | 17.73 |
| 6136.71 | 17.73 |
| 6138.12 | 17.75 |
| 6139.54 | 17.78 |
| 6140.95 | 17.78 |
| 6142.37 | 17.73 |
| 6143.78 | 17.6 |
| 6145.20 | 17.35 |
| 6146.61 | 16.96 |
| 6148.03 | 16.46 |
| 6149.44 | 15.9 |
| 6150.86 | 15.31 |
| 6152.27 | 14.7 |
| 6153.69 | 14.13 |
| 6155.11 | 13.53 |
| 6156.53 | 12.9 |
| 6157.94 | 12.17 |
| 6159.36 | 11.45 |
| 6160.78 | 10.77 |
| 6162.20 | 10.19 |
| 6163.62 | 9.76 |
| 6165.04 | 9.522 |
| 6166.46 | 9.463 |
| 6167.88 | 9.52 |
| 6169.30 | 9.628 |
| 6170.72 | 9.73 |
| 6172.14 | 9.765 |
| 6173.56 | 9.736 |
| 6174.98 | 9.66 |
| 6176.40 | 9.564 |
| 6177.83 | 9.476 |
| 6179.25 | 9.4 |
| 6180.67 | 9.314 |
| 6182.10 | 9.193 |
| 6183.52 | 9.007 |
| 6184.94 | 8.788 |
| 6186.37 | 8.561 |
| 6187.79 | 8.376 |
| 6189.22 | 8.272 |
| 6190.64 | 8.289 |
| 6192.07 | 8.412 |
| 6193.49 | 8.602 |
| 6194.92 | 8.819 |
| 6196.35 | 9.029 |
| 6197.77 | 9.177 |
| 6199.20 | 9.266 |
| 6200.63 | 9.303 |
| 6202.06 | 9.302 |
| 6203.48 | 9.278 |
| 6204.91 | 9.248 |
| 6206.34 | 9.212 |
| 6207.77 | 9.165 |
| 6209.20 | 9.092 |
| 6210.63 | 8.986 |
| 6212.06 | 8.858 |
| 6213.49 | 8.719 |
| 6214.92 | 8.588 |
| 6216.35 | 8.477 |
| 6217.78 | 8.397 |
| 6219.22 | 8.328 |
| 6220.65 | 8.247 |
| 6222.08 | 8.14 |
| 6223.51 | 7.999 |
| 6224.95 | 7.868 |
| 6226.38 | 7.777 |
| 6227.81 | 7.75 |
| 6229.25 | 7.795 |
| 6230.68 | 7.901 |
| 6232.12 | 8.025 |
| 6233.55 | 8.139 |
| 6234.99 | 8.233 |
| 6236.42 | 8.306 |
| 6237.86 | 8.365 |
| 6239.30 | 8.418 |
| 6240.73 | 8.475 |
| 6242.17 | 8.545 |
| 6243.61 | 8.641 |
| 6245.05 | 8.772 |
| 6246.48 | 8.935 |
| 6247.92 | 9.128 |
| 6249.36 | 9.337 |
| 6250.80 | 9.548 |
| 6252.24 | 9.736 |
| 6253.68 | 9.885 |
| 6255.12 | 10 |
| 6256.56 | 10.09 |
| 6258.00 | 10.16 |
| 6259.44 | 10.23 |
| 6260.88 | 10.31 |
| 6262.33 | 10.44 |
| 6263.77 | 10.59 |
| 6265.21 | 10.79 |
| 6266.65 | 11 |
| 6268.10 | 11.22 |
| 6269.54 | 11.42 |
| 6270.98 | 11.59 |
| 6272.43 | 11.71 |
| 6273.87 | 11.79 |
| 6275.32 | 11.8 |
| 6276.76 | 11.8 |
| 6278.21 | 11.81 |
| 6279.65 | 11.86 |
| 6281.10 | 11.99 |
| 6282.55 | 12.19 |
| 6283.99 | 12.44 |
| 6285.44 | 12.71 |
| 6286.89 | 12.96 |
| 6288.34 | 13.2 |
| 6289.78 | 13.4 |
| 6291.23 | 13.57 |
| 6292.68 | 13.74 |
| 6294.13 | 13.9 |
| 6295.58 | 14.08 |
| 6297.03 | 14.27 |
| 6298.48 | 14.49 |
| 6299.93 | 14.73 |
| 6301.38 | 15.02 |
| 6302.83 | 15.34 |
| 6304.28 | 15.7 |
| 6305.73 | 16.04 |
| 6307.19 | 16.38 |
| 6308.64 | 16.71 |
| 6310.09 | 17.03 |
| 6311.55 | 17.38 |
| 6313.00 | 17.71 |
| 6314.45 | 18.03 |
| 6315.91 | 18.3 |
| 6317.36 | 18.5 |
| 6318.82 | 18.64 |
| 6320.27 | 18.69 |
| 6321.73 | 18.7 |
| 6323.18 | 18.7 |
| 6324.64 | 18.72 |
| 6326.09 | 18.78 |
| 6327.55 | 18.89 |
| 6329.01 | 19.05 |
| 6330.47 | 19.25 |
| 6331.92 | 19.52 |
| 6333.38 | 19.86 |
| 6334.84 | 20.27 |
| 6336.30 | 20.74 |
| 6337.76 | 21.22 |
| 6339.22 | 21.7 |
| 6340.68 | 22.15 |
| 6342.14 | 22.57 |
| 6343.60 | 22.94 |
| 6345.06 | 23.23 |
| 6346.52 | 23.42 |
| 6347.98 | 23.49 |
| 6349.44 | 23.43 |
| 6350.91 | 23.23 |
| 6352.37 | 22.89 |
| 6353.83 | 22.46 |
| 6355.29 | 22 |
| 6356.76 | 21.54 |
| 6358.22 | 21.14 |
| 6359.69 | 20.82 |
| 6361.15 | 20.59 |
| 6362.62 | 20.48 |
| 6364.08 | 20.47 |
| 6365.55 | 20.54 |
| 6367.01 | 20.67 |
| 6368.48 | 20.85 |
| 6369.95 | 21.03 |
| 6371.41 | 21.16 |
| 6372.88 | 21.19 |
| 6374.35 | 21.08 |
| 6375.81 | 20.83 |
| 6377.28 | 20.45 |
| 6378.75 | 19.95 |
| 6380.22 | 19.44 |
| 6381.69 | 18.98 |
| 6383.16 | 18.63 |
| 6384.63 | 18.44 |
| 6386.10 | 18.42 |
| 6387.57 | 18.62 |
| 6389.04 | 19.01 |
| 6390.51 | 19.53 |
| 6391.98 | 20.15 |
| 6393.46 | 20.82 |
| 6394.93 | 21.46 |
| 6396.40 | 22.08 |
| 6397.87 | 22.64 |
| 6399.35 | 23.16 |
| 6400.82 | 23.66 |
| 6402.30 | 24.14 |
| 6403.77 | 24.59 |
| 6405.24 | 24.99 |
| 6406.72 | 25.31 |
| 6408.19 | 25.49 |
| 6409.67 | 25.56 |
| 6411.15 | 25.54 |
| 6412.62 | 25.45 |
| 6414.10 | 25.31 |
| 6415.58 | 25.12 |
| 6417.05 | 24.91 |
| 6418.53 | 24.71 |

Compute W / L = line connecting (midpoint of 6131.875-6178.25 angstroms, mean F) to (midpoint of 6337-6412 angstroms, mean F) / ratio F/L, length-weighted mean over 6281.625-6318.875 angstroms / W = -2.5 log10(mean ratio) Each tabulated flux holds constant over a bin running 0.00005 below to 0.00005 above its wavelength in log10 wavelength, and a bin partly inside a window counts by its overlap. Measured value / 0.25 mag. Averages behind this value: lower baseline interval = 13.6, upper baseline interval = 21.7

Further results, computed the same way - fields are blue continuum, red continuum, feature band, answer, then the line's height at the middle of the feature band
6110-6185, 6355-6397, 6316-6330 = 0.01 mag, 19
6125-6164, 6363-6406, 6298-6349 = 0.04 mag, 19.6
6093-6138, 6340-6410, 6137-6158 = 0.15 mag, 18.4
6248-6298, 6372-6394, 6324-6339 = -0.23 mag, 15.9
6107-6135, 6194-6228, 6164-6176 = 0.31 mag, 12.8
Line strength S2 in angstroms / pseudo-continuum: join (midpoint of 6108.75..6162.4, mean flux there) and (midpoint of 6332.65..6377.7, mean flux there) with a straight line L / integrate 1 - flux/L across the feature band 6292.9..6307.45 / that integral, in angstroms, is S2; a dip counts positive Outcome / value 3.87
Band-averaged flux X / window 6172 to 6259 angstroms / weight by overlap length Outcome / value 8.85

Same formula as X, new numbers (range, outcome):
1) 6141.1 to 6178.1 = 12.5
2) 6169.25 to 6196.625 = 9.07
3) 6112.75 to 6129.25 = 17.6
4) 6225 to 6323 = 12.2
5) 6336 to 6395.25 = 21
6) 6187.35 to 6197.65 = 8.59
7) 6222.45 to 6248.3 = 8.27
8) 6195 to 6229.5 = 8.68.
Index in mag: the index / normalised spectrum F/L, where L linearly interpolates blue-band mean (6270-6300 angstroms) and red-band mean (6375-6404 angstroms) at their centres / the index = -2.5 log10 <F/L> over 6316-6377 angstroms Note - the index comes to -0.20 mag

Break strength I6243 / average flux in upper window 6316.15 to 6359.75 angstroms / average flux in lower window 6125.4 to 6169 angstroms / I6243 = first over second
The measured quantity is 1.39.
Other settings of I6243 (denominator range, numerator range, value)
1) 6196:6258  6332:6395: 2.39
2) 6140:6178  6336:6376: 1.71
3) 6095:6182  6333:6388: 1.39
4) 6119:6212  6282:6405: 1.54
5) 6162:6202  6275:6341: 1.78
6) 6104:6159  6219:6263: 0.52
